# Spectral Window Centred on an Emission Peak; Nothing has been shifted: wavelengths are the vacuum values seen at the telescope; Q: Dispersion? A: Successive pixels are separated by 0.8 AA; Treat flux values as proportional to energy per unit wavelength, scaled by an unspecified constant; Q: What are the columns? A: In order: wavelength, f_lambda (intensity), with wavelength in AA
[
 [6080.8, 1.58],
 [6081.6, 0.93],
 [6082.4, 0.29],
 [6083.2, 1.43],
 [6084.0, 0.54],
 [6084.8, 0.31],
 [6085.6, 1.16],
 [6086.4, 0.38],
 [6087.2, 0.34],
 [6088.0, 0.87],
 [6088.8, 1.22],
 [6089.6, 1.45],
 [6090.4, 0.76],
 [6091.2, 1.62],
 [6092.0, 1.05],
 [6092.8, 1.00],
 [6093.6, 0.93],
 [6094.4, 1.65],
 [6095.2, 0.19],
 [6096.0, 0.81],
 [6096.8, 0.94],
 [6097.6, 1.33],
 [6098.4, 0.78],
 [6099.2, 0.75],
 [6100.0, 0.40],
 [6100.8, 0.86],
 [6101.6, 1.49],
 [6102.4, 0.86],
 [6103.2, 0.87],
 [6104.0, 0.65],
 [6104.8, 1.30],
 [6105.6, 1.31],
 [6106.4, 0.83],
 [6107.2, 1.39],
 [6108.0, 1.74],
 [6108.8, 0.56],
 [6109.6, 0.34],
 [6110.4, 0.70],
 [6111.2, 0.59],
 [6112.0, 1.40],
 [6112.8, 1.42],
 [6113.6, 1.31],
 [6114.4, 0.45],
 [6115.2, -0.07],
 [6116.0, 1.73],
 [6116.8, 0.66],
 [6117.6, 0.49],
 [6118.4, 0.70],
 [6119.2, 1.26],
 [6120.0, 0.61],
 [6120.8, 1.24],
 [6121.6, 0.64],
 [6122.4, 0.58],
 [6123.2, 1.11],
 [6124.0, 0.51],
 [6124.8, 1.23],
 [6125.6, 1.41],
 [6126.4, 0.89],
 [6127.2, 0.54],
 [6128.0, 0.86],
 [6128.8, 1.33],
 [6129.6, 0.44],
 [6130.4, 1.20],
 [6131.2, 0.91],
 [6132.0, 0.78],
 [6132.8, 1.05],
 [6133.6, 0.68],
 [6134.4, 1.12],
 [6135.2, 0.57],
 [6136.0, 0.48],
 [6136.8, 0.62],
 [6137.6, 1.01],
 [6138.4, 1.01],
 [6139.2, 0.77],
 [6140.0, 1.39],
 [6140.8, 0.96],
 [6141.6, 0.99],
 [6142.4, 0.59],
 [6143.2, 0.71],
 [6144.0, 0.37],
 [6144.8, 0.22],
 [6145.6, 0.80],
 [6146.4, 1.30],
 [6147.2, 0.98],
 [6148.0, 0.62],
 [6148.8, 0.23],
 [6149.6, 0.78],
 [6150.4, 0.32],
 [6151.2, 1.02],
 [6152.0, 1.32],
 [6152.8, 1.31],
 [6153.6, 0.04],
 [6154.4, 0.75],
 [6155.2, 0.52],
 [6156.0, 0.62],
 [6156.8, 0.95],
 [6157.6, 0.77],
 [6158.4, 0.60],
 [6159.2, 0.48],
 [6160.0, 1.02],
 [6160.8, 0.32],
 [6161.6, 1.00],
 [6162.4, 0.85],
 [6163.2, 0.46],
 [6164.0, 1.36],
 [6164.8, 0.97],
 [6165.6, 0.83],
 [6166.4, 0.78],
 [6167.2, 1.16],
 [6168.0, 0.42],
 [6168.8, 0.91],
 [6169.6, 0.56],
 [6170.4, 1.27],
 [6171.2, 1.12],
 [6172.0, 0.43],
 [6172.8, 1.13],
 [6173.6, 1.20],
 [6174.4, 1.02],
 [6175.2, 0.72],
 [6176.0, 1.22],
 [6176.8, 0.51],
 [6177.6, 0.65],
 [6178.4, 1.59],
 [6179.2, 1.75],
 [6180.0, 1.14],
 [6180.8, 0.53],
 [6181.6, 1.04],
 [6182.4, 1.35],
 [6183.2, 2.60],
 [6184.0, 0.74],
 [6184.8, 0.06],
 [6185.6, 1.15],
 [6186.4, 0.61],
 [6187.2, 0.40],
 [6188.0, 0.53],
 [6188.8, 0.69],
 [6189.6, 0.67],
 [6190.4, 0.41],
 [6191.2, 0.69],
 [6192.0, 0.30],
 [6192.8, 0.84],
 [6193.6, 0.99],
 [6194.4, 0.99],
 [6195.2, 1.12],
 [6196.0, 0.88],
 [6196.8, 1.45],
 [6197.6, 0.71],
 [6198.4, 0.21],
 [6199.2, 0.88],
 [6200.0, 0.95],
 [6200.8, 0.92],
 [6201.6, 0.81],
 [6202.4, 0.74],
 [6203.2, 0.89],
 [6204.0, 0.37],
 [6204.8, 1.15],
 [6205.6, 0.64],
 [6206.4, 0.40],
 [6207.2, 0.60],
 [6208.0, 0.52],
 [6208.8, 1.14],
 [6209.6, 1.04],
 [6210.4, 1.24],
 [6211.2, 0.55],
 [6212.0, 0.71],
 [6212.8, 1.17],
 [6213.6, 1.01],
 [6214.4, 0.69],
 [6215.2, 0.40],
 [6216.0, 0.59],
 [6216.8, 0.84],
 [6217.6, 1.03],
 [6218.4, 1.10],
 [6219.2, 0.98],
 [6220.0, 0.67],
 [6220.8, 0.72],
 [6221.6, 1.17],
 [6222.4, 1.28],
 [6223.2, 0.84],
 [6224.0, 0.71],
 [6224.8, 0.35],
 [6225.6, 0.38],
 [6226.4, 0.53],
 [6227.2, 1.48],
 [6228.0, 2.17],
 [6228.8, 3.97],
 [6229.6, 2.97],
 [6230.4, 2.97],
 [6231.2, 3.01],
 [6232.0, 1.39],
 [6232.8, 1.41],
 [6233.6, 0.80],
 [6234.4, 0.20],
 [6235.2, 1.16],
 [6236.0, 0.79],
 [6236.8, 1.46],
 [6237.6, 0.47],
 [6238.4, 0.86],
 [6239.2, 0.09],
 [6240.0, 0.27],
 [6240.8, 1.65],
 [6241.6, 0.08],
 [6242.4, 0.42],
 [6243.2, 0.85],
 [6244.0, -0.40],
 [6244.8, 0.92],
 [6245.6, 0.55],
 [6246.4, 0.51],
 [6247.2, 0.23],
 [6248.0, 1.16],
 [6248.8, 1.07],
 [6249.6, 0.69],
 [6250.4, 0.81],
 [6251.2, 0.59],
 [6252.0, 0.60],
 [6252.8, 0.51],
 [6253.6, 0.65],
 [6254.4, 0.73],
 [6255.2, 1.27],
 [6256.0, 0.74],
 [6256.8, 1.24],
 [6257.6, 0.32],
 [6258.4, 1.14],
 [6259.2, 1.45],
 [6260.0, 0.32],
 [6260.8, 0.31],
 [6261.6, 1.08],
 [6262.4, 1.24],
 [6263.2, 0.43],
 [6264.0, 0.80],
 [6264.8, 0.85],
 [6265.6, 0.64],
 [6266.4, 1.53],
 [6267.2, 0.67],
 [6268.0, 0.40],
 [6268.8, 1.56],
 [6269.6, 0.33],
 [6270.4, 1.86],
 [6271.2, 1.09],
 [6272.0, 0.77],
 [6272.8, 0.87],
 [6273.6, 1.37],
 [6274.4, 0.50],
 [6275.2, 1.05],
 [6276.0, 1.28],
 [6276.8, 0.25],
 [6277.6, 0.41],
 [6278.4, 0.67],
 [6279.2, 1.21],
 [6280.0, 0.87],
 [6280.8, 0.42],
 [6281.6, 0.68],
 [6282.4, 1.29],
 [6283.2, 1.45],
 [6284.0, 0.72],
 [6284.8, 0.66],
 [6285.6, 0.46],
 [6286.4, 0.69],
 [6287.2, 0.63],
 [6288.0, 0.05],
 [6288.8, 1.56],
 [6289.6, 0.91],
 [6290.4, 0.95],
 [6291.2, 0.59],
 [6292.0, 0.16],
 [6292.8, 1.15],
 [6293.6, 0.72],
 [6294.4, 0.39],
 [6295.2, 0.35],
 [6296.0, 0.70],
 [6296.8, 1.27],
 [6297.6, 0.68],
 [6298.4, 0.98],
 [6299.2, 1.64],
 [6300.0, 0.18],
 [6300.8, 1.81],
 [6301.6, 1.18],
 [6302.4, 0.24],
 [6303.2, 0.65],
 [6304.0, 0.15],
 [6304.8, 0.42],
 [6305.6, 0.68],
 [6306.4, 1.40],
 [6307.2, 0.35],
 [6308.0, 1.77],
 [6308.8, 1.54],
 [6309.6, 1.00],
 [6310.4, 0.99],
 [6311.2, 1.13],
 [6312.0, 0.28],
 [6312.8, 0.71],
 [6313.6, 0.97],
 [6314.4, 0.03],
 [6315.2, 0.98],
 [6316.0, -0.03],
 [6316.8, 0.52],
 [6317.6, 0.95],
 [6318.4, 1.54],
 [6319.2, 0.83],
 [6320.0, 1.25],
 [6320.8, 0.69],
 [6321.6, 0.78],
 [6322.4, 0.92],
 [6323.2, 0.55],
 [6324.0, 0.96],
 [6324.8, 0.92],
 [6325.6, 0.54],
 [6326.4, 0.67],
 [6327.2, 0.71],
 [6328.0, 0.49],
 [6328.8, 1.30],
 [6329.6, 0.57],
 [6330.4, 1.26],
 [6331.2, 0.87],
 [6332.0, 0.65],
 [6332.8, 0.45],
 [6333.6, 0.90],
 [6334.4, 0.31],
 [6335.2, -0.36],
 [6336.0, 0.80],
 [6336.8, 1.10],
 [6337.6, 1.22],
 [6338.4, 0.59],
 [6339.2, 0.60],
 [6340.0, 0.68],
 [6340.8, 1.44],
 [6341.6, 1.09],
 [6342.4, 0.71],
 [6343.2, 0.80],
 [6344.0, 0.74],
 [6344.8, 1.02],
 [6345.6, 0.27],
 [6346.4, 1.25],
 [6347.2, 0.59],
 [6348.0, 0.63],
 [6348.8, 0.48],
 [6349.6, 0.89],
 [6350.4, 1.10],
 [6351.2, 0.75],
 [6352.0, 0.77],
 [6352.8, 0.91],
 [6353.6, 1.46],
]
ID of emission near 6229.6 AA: H-beta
